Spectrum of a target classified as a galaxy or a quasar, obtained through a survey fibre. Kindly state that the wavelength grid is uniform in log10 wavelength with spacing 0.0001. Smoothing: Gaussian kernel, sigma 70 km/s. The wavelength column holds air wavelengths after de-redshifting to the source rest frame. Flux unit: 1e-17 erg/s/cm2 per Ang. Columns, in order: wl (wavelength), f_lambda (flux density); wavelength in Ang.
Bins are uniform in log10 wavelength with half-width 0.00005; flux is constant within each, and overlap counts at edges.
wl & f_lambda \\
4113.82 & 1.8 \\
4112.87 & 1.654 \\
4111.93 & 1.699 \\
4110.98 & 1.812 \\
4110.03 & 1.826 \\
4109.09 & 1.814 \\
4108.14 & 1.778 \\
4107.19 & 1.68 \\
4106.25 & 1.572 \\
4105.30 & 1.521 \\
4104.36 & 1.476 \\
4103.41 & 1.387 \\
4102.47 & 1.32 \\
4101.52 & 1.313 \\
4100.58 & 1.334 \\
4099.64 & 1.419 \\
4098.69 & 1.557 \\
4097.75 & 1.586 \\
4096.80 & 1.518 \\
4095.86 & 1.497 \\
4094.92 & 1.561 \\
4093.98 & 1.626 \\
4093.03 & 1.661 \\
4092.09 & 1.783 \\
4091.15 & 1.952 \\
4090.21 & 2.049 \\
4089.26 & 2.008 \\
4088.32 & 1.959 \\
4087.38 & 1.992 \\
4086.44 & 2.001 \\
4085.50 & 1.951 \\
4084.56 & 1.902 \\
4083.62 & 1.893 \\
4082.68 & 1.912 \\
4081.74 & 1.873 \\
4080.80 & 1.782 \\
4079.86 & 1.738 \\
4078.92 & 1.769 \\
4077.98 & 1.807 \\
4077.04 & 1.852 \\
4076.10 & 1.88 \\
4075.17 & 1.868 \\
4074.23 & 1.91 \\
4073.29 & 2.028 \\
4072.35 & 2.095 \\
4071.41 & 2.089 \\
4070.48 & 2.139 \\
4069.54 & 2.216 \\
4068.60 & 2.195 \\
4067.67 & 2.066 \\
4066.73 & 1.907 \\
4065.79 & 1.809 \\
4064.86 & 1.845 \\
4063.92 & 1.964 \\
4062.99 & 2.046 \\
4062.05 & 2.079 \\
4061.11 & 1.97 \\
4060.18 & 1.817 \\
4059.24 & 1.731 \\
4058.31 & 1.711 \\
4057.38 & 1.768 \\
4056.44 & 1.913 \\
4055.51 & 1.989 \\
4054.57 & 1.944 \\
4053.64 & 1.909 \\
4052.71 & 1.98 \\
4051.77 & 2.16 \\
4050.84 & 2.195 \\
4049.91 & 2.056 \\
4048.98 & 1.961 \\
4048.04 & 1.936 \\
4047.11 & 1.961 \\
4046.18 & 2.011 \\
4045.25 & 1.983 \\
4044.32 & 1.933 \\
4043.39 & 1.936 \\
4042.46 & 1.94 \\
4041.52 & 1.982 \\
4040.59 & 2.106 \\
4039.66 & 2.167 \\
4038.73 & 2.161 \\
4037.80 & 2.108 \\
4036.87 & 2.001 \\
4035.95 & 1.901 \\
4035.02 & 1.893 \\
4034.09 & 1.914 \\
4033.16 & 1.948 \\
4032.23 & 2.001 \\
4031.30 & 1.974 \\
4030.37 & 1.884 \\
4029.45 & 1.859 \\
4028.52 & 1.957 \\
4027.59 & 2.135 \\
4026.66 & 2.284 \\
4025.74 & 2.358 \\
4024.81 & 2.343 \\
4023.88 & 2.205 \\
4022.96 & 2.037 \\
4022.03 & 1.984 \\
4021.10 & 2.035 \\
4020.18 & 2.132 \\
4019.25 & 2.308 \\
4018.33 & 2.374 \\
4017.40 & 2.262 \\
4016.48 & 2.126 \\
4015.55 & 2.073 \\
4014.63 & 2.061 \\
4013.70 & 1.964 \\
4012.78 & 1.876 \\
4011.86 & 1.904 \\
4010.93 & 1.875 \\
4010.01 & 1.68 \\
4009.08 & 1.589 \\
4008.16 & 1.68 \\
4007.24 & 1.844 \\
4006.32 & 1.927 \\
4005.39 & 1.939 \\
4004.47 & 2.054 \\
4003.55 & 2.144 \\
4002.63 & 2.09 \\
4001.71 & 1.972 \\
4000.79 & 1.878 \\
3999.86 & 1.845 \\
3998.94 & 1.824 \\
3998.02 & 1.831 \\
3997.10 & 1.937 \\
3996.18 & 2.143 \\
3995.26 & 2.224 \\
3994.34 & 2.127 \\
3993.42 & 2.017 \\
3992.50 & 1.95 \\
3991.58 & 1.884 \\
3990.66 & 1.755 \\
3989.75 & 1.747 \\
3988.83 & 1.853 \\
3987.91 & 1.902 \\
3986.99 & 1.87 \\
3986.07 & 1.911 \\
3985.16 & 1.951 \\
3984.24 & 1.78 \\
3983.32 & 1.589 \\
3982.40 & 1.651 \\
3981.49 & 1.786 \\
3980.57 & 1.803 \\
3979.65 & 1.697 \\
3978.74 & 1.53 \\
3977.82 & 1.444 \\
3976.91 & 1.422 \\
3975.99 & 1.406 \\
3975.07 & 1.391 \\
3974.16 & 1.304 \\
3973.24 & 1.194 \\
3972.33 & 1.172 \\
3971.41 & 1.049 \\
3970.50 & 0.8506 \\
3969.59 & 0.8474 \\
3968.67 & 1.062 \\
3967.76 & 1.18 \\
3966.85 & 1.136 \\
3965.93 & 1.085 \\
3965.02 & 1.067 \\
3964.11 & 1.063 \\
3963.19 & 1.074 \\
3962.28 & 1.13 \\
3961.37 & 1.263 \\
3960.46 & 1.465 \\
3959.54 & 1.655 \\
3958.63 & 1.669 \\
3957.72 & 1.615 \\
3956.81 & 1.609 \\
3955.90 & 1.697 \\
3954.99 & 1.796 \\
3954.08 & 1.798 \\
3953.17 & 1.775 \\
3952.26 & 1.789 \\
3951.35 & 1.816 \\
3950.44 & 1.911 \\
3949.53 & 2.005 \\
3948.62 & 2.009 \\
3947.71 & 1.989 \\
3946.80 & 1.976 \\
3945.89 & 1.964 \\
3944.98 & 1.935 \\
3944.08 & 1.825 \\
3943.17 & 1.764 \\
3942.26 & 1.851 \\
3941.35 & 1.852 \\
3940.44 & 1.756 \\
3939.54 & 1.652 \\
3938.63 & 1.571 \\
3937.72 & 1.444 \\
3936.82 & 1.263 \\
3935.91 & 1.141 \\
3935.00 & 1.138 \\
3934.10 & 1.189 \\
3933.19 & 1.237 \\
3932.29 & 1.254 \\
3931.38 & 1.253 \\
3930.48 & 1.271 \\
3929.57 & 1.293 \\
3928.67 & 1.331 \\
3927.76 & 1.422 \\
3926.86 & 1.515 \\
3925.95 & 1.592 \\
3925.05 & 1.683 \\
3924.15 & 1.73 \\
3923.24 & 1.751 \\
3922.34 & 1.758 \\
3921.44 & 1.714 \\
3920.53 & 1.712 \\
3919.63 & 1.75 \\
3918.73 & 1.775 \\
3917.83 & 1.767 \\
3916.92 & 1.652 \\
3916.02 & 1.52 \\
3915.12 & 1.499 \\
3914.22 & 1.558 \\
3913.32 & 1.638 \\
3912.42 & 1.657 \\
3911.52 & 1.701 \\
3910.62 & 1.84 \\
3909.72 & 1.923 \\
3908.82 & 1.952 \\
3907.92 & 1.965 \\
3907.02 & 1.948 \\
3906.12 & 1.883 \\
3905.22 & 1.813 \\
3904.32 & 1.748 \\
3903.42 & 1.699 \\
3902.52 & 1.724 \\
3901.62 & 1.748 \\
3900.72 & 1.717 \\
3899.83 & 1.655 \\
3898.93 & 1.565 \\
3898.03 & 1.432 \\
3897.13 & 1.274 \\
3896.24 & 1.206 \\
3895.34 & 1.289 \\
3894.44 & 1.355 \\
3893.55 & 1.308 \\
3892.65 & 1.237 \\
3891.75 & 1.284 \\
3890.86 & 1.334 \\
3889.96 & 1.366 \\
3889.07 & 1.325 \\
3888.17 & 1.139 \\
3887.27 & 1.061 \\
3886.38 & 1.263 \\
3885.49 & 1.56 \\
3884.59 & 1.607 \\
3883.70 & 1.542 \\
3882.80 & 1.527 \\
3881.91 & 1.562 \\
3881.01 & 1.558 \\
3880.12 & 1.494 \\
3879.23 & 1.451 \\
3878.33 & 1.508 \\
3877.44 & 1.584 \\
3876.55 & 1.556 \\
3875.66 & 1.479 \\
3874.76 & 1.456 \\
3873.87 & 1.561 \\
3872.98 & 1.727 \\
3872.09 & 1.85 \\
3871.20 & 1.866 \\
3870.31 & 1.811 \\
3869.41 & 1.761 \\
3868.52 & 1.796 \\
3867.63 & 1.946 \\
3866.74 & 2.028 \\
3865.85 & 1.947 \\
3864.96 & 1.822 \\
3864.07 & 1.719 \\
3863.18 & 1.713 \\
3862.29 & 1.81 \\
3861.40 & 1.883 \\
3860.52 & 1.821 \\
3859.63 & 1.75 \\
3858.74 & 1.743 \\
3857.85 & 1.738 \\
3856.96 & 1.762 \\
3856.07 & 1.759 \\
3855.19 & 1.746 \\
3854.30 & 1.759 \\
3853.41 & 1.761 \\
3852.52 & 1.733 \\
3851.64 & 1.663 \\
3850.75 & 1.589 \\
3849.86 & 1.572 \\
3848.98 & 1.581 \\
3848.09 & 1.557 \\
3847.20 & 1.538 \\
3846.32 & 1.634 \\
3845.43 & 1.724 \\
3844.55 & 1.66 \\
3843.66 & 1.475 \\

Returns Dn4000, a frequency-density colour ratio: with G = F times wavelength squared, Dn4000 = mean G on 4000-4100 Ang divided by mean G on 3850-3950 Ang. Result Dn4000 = 1.3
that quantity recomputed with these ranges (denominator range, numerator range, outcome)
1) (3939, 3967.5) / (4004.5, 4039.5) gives 1.27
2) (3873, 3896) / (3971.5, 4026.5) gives 1.40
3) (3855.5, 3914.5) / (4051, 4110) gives 1.24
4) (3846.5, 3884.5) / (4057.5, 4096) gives 1.25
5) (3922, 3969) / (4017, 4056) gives 1.39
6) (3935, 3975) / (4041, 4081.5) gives 1.37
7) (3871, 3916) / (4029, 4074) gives 1.38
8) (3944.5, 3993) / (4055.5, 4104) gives 1.23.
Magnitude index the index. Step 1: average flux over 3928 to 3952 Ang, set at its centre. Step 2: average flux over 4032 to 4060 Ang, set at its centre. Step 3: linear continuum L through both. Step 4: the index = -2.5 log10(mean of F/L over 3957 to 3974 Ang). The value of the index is 0.37 mag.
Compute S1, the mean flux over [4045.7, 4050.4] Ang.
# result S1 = 1.99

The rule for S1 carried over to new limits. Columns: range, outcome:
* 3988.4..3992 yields 1.81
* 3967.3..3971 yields 0.989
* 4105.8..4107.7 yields 1.63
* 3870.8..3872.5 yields 1.86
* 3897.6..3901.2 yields 1.6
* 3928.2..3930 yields 1.31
